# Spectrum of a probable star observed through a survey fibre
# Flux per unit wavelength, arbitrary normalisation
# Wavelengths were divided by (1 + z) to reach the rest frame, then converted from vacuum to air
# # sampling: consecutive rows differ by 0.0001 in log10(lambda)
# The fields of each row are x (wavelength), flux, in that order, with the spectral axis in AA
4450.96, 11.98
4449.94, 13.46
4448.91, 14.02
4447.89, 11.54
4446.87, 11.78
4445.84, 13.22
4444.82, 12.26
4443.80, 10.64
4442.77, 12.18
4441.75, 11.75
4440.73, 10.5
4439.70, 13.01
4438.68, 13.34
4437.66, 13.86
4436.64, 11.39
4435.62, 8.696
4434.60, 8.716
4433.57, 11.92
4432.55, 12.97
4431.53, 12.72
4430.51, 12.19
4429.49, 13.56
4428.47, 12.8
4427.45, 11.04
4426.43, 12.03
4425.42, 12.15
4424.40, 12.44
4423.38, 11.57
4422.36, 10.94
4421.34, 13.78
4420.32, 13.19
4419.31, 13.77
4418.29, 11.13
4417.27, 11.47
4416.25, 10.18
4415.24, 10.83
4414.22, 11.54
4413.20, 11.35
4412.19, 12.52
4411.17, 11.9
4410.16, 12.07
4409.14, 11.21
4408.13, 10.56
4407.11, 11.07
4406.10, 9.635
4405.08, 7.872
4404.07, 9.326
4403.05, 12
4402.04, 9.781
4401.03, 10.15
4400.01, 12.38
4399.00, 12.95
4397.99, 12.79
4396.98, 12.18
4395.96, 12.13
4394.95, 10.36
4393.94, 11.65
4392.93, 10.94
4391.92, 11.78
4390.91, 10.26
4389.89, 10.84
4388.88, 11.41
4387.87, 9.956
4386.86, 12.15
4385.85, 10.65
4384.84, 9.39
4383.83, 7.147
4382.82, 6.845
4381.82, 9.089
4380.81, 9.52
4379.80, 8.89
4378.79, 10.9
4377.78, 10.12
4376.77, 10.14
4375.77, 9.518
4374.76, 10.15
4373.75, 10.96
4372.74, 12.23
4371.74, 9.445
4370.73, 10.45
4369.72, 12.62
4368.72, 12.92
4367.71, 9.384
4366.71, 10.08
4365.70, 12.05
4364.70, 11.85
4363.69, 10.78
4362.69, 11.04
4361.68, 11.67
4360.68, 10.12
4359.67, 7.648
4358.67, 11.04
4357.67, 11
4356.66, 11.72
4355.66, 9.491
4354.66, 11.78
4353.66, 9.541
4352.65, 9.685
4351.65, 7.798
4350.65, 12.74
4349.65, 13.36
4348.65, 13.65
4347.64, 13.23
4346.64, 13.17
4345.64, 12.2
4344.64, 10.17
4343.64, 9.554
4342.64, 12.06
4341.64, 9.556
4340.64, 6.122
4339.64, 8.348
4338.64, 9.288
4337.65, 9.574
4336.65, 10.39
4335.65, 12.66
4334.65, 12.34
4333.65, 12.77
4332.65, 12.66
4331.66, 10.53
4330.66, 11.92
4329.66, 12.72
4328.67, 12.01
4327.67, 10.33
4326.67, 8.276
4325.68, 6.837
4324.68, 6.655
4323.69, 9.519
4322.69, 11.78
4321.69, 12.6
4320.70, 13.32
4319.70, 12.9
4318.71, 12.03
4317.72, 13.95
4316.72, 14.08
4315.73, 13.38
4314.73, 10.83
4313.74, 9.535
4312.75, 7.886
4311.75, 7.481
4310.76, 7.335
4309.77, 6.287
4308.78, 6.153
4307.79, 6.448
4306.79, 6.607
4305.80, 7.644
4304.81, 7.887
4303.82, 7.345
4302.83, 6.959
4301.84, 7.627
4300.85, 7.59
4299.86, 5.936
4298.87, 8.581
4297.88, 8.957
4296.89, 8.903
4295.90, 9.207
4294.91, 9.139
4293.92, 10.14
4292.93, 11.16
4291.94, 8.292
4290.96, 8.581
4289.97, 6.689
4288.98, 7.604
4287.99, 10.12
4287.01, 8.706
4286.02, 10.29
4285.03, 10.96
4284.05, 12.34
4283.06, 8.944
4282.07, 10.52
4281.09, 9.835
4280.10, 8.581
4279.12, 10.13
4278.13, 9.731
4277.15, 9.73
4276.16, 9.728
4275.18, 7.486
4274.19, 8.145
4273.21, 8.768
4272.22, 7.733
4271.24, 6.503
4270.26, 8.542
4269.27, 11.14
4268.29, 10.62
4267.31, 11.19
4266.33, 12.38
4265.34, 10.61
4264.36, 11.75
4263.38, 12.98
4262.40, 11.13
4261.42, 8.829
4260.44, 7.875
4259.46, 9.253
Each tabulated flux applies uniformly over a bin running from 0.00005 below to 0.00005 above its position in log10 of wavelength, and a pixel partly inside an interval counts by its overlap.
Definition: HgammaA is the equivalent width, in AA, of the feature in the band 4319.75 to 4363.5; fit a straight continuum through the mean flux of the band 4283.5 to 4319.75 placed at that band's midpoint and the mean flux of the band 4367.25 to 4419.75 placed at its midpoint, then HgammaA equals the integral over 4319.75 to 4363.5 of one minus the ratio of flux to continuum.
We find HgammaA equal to -4.5 AA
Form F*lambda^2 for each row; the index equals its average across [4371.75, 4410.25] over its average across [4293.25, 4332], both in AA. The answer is 1.2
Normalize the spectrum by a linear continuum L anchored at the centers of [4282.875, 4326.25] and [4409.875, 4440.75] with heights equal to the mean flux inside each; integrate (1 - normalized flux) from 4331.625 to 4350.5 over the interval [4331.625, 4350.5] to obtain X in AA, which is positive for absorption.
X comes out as -2.1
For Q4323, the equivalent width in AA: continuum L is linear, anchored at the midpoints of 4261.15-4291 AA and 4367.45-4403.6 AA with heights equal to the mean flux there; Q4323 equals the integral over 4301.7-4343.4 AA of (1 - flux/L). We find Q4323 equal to 1.0 AA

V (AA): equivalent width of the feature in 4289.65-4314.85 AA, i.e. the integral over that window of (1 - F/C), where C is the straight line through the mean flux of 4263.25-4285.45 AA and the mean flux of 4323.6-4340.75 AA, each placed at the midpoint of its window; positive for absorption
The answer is 5.14 AA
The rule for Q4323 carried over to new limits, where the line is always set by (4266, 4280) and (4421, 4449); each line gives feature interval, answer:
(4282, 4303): 1.5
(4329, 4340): -0.9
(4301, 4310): 2.6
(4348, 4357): -0.4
